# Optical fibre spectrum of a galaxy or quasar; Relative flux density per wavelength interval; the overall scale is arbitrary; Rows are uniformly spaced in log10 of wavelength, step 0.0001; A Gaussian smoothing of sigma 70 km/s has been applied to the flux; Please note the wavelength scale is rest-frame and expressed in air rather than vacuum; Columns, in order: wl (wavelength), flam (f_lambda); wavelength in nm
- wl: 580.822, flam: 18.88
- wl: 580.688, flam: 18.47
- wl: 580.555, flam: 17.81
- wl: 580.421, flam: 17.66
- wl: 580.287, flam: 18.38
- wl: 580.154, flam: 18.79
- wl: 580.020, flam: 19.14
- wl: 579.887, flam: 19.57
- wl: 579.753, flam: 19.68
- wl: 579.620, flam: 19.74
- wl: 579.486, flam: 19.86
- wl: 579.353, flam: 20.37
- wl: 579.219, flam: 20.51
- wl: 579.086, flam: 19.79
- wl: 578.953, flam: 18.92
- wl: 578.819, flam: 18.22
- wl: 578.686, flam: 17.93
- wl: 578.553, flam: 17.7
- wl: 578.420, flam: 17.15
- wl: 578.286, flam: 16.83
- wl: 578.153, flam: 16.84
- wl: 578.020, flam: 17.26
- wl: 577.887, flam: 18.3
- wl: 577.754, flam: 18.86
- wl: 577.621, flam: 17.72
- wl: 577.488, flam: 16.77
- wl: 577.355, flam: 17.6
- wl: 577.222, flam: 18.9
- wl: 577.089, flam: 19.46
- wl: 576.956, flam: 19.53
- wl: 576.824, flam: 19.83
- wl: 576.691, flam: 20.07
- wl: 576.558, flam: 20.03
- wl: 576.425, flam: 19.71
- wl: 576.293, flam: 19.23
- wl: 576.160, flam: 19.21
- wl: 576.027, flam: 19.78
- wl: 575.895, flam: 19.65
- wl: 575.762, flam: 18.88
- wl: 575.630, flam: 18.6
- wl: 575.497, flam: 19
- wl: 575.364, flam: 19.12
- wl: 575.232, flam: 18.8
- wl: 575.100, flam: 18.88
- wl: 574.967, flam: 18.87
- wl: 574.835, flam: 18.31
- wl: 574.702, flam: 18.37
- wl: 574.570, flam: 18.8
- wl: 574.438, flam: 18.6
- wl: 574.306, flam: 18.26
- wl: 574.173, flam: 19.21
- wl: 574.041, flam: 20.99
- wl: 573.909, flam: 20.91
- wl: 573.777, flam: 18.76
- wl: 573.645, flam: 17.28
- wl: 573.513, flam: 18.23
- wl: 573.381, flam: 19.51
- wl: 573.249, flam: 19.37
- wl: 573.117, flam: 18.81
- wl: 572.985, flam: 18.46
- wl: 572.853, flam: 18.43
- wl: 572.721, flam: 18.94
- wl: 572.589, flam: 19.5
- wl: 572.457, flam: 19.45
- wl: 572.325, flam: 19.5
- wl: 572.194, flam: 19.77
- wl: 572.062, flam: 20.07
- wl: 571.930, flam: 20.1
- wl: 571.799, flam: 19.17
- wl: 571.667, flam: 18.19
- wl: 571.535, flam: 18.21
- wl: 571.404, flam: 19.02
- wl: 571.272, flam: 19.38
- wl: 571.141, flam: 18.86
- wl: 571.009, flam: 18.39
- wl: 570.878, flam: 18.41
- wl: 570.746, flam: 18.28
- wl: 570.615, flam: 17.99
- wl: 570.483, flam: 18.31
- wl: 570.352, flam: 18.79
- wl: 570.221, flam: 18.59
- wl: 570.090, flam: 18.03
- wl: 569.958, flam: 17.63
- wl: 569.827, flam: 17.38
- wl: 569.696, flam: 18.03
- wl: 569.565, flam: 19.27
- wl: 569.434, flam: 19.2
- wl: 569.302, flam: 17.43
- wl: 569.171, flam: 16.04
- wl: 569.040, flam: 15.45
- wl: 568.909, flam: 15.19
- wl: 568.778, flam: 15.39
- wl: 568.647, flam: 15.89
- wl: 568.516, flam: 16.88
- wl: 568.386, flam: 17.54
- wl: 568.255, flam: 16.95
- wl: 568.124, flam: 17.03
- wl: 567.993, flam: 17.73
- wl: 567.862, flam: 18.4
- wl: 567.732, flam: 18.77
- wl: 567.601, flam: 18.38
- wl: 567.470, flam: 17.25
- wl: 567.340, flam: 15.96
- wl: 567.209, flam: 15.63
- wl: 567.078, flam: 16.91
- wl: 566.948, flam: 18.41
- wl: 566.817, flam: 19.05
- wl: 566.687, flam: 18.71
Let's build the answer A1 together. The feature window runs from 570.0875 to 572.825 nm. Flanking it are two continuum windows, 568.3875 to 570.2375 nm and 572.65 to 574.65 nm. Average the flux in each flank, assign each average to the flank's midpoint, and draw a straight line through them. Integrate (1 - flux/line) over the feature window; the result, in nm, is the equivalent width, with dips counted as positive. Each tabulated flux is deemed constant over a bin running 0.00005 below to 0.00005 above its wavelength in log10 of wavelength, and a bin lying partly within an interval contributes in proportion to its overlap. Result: -0.13 nm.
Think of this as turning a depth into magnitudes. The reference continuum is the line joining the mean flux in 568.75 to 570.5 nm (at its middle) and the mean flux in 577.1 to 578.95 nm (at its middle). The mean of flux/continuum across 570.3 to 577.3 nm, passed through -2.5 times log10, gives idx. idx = -0.08 mag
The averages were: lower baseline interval 17.5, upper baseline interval 17.8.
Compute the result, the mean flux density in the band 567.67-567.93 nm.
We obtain 18.6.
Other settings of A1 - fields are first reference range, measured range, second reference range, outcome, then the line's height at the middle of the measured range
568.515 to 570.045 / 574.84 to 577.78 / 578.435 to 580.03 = -0.07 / 18.6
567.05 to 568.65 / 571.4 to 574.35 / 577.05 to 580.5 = -0.22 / 17.8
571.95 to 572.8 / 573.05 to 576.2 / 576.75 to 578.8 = -0.01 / 18.9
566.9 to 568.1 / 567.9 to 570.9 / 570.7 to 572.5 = 0.13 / 18.2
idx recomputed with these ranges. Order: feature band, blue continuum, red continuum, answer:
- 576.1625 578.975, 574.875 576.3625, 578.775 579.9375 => 0.05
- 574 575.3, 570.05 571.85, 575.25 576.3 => 0.01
